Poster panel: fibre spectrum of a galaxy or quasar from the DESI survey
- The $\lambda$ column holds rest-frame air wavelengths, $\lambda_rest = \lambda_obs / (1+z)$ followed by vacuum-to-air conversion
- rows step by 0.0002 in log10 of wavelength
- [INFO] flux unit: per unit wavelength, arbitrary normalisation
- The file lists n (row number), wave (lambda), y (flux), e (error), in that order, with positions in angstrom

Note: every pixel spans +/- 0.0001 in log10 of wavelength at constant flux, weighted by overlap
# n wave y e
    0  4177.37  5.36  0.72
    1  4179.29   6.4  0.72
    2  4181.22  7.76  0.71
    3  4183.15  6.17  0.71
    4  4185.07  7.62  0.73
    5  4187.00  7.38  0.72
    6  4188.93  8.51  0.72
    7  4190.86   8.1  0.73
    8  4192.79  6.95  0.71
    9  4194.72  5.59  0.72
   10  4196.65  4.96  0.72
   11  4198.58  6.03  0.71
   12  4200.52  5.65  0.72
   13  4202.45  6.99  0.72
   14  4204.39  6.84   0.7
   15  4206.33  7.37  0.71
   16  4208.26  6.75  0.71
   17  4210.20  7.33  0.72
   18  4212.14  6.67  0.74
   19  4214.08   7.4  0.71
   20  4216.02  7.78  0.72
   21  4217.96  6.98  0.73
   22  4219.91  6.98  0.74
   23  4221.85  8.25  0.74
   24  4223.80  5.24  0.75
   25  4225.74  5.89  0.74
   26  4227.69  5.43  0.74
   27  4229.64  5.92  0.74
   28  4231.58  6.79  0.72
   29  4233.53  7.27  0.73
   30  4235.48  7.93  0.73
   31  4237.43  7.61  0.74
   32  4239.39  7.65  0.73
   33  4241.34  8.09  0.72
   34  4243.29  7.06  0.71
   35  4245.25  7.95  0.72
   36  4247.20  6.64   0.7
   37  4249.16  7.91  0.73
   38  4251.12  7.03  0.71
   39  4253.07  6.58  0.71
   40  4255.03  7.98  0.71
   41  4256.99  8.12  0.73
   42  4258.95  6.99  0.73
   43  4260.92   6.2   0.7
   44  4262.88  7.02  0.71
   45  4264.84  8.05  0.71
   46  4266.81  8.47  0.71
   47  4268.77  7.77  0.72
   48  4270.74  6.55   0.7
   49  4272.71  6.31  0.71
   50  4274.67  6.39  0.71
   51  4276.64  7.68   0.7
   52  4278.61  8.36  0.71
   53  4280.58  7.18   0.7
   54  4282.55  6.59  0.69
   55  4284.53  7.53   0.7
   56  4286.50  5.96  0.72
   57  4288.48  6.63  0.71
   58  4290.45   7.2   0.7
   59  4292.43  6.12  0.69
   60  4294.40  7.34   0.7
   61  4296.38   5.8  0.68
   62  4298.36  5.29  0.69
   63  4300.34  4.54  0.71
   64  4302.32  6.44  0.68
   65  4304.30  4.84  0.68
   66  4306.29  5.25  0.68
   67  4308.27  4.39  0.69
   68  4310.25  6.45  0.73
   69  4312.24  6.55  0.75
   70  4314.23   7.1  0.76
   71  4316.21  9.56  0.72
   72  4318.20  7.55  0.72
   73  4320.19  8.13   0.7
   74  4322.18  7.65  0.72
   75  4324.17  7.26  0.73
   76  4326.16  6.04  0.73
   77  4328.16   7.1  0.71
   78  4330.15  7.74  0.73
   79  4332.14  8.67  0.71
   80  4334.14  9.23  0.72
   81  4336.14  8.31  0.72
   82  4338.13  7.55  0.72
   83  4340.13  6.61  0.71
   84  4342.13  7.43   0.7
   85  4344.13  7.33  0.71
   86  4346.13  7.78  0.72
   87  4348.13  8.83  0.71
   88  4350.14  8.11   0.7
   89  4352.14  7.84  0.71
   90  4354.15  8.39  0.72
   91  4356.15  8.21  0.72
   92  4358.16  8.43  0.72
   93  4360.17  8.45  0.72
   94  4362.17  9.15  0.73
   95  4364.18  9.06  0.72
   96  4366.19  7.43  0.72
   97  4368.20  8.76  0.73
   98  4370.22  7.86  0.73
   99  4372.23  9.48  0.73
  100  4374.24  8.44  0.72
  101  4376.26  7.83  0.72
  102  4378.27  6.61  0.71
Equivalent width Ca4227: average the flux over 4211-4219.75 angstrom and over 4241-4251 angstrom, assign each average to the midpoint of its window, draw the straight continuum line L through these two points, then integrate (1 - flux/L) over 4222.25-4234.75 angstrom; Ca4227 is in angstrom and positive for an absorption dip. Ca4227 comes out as 1.84 angstrom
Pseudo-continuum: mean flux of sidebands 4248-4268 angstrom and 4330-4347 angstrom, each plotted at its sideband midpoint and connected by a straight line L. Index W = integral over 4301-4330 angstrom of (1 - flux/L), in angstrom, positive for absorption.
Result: 3.7 angstrom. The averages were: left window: 7.43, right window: 7.86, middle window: 6.74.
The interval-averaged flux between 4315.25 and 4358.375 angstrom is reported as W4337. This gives 7.89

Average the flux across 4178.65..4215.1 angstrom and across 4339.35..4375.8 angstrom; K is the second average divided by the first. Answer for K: 1.19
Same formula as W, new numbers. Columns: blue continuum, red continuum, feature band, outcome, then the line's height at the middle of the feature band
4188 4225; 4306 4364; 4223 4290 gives 0.8 angstrom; 7.17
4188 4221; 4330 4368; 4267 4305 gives 4.9 angstrom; 7.6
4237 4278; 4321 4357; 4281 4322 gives 5.9 angstrom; 7.58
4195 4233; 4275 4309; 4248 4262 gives -1.8 angstrom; 6.44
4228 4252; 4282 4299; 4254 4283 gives -2.0 angstrom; 6.84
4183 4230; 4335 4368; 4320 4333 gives 0.7 angstrom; 7.85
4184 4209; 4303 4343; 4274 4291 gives 0.0 angstrom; 7.06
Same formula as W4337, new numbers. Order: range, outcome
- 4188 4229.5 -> 6.73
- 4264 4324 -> 6.79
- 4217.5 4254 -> 7.01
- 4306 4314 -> 5.83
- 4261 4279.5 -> 7.34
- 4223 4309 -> 6.78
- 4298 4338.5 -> 6.95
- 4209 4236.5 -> 6.85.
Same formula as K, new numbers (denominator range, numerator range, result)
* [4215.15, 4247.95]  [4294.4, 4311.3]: 0.78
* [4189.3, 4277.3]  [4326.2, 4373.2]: 1.16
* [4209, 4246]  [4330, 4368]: 1.16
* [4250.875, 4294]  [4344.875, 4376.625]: 1.18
